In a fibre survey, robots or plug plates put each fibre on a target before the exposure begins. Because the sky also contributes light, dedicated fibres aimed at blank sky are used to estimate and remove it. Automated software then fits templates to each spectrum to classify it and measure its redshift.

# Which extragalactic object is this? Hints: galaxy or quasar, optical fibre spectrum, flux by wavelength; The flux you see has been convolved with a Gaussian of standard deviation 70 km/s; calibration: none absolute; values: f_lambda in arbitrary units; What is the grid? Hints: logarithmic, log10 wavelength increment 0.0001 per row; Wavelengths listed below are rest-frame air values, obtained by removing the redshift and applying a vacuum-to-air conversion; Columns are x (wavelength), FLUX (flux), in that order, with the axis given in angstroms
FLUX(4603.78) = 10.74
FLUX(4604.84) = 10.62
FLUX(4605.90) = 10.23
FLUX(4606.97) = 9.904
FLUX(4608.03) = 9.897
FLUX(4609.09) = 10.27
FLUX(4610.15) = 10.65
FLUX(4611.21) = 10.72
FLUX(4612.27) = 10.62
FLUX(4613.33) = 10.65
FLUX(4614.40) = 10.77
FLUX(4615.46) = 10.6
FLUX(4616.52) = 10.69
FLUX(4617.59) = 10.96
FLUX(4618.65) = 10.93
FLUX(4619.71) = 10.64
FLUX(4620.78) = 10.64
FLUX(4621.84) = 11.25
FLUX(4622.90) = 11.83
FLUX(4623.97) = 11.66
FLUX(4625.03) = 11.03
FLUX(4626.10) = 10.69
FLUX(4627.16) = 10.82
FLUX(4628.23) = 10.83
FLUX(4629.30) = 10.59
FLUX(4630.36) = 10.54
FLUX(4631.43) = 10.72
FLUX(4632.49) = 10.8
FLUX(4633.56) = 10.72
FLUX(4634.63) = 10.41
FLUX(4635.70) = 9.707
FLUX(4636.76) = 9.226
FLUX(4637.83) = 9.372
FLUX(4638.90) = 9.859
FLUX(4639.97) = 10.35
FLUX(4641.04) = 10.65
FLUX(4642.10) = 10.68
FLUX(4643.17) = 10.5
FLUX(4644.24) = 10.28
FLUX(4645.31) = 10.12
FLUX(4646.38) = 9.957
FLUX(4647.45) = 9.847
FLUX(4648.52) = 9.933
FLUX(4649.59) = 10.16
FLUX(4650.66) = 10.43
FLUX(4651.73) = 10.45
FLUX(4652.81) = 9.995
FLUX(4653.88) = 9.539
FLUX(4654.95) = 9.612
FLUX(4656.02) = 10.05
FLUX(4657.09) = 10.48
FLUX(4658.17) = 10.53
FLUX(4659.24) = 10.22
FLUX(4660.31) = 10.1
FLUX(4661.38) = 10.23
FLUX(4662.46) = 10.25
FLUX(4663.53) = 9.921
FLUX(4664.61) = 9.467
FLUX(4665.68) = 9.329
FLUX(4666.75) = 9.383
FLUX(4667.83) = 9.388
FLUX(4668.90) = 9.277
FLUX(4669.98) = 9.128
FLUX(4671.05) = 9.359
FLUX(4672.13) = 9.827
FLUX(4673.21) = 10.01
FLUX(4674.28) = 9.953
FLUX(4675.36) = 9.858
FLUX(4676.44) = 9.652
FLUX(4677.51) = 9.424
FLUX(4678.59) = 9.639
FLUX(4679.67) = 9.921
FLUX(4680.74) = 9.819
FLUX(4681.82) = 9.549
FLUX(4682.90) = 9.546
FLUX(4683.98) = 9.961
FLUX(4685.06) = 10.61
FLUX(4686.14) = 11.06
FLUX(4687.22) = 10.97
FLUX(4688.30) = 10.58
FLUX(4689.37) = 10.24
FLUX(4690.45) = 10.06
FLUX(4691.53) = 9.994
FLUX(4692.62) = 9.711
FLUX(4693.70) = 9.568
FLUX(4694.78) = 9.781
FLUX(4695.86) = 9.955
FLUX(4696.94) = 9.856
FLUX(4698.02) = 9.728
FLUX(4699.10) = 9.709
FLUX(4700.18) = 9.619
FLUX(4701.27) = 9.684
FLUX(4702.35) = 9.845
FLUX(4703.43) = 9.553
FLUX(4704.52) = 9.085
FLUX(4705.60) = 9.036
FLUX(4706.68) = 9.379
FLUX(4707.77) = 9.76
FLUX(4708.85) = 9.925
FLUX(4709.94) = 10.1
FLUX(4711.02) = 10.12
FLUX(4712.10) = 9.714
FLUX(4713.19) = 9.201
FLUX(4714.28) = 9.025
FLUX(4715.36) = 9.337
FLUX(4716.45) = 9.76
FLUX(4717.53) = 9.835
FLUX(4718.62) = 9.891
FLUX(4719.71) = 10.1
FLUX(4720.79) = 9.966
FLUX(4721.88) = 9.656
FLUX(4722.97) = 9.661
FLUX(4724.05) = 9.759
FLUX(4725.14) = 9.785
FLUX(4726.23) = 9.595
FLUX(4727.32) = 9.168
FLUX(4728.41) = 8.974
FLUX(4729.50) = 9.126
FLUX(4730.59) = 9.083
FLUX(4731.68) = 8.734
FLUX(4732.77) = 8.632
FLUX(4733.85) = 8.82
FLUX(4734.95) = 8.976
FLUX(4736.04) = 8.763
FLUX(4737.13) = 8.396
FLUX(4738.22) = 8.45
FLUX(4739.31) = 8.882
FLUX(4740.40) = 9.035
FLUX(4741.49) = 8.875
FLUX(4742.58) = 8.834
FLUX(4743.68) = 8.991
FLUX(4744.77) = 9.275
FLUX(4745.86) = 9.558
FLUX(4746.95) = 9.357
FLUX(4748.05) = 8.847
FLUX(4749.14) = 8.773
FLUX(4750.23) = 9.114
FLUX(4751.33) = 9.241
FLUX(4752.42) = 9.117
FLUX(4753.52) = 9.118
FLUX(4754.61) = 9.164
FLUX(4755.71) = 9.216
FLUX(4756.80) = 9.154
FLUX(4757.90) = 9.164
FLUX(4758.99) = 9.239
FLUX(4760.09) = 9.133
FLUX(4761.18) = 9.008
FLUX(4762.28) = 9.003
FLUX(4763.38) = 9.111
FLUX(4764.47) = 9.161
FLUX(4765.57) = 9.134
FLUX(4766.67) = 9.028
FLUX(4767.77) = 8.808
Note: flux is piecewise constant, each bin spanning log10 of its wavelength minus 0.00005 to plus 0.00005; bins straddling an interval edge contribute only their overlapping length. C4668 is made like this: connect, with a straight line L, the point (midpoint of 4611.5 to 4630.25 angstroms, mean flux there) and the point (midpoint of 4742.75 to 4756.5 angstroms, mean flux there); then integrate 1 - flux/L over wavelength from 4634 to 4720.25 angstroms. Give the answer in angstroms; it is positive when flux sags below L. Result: 2.03 angstroms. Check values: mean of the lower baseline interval 10.9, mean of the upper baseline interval 9.14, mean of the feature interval 9.88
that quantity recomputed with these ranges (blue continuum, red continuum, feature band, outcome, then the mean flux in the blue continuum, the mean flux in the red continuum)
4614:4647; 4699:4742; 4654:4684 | 0.85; 10.6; 9.37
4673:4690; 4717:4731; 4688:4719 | 0.30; 10.1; 9.58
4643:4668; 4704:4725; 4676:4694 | -0.36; 10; 9.65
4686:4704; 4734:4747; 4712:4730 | -0.36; 9.97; 8.93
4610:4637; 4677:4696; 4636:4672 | 1.57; 10.7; 10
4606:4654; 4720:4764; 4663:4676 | 0.54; 10.5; 9.13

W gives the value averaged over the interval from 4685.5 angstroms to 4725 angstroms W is 9.81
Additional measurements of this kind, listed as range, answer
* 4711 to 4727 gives 9.67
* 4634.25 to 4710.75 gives 9.9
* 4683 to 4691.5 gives 10.4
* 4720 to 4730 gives 9.54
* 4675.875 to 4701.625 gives 9.94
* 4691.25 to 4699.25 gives 9.78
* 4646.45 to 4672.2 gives 9.87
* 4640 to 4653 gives 10.3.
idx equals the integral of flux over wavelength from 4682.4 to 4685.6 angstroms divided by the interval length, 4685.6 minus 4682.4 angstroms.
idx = 10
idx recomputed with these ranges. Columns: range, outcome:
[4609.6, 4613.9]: 10.7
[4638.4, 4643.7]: 10.4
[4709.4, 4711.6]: 10.1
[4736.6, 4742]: 8.74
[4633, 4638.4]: 9.88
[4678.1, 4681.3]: 9.8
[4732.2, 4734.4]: 8.74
